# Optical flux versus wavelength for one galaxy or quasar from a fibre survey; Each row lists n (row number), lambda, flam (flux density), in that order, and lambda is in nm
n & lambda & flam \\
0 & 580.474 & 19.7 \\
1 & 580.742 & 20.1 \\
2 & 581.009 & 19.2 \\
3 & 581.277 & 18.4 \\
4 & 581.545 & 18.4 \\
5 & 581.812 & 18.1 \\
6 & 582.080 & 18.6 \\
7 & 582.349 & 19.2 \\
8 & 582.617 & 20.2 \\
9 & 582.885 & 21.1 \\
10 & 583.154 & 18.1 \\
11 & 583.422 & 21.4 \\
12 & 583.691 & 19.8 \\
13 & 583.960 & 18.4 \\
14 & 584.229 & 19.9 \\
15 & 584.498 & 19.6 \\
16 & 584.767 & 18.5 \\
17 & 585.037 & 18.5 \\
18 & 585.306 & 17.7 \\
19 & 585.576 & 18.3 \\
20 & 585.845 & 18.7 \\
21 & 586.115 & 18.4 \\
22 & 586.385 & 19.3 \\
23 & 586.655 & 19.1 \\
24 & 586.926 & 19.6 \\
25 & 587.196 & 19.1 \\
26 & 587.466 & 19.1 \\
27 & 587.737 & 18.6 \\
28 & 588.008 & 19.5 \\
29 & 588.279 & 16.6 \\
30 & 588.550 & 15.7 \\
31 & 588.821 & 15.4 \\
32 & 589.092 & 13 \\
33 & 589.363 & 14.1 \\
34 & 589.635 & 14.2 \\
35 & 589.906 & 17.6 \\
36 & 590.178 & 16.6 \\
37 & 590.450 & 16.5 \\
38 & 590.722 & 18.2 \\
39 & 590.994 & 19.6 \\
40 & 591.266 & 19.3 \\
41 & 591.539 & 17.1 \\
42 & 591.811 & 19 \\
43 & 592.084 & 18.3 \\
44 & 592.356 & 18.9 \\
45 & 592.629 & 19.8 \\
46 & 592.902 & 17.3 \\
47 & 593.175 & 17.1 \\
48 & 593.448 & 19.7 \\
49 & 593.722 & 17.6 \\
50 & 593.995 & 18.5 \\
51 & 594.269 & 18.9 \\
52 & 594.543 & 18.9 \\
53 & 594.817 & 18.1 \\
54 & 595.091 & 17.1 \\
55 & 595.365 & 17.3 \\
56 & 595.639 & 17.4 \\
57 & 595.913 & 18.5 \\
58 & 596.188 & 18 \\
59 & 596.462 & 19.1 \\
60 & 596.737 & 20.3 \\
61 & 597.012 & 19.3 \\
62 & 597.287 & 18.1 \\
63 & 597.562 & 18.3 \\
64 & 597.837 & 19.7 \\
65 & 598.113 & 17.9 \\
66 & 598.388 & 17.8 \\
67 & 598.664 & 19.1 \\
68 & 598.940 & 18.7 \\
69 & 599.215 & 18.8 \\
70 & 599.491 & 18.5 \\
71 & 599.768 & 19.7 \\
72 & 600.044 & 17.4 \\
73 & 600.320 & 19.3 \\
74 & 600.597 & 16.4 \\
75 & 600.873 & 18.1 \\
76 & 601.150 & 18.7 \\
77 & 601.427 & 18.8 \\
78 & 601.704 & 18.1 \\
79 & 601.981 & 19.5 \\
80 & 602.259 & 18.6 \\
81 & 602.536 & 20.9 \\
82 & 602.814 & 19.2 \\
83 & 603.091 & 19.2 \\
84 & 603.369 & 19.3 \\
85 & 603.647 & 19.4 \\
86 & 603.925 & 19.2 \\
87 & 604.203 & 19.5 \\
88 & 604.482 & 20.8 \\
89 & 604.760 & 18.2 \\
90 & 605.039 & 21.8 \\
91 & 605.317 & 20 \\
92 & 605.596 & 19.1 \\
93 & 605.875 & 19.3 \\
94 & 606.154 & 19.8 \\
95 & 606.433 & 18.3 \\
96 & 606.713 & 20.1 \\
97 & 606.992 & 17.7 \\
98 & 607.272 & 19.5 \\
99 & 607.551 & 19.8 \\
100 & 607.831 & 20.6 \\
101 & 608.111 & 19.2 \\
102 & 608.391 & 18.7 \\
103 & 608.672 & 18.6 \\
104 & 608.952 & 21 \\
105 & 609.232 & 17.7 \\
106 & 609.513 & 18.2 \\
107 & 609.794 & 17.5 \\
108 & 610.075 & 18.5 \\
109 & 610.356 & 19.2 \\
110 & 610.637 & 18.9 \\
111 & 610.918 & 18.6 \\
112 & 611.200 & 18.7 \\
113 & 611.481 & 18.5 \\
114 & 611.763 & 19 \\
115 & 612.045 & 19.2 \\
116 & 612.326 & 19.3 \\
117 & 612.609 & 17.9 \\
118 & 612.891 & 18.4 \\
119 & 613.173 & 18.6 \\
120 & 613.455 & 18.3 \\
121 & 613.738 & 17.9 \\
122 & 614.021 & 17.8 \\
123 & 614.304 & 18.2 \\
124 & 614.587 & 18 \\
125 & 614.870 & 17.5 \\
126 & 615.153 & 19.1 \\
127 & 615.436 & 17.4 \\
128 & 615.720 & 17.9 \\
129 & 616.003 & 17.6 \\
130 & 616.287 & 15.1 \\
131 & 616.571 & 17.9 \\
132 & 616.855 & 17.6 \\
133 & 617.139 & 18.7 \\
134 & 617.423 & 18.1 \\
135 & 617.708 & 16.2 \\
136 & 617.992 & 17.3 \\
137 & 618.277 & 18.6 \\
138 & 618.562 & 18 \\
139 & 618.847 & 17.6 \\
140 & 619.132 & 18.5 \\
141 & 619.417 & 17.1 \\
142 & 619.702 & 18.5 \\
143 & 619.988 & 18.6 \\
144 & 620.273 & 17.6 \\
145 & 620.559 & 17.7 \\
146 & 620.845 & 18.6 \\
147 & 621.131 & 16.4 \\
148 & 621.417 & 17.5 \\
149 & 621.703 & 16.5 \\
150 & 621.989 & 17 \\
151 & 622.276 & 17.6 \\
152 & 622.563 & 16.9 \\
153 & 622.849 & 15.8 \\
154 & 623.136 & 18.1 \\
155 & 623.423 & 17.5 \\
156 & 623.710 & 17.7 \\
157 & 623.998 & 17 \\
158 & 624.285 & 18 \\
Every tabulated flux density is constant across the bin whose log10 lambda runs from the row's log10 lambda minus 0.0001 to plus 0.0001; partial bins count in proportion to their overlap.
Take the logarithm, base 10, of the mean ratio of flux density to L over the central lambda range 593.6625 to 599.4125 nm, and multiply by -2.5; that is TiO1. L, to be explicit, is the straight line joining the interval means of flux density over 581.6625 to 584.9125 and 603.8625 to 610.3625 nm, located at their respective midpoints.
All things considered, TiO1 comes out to 0.05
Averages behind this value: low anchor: 19.4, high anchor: 19.3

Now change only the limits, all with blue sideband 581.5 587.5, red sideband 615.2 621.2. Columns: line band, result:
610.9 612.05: -0.046 mag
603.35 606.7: -0.077 mag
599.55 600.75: 0.014 mag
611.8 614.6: -0.029 mag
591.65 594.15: 0.017 mag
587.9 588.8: 0.120 mag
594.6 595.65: 0.064 mag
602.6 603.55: -0.060 mag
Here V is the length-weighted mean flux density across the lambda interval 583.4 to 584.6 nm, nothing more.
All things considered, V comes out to 19.7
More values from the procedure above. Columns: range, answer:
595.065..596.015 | 17.6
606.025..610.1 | 19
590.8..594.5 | 18.5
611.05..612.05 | 18.8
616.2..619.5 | 17.6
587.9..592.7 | 17.1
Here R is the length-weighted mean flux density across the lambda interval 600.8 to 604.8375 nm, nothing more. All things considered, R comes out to 19.2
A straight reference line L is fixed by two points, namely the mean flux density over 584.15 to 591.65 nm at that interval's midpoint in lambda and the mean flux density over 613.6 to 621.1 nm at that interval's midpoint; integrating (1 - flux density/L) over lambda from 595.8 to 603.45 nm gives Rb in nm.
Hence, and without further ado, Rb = -0.424 nm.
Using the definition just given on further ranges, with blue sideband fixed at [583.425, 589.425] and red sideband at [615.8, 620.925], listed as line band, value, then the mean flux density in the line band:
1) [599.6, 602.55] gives -0.10 nm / 18.6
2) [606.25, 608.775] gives -0.18 nm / 19.2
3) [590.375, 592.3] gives -0.03 nm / 18.4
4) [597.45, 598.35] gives -0.03 nm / 18.6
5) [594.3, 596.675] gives -0.02 nm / 18.2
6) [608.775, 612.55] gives -0.20 nm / 18.8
